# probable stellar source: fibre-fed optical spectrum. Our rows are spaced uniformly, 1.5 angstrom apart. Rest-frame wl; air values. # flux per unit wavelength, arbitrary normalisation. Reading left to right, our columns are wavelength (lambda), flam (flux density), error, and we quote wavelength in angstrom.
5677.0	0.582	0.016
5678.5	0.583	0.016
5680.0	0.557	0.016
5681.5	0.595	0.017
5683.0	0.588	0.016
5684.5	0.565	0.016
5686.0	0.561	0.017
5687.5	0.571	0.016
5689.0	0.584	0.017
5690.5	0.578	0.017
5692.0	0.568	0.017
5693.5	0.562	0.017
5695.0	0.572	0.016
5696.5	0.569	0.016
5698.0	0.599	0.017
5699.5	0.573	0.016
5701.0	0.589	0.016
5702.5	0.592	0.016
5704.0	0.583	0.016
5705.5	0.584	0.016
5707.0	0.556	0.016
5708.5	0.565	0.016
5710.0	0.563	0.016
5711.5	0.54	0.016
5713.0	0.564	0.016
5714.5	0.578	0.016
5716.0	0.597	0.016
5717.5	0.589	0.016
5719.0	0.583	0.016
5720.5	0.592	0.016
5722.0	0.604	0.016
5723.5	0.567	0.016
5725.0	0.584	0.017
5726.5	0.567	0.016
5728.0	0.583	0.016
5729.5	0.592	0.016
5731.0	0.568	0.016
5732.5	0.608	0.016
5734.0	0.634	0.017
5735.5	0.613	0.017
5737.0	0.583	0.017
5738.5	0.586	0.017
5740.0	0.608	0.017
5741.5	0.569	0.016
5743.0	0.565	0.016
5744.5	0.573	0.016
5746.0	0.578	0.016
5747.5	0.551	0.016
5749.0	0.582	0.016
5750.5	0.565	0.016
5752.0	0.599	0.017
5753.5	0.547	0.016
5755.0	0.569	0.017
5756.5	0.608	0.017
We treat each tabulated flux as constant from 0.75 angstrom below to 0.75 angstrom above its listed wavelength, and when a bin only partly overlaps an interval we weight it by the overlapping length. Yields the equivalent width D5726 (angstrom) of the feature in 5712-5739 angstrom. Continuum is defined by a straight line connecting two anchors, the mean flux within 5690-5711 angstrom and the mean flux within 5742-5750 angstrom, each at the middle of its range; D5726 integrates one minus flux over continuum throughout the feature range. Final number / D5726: -0.76 angstrom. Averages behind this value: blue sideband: 0.575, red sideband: 0.57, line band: 0.588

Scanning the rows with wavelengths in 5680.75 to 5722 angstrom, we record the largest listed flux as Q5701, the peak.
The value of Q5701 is 0.604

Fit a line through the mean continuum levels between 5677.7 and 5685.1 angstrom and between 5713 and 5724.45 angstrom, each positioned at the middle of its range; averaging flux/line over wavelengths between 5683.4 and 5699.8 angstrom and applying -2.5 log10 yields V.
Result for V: 0.01 mag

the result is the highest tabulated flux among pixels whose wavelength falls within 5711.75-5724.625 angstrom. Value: 0.604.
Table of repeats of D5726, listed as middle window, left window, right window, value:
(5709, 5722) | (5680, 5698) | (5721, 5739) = 0.17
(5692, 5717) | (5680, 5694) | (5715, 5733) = 0.23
